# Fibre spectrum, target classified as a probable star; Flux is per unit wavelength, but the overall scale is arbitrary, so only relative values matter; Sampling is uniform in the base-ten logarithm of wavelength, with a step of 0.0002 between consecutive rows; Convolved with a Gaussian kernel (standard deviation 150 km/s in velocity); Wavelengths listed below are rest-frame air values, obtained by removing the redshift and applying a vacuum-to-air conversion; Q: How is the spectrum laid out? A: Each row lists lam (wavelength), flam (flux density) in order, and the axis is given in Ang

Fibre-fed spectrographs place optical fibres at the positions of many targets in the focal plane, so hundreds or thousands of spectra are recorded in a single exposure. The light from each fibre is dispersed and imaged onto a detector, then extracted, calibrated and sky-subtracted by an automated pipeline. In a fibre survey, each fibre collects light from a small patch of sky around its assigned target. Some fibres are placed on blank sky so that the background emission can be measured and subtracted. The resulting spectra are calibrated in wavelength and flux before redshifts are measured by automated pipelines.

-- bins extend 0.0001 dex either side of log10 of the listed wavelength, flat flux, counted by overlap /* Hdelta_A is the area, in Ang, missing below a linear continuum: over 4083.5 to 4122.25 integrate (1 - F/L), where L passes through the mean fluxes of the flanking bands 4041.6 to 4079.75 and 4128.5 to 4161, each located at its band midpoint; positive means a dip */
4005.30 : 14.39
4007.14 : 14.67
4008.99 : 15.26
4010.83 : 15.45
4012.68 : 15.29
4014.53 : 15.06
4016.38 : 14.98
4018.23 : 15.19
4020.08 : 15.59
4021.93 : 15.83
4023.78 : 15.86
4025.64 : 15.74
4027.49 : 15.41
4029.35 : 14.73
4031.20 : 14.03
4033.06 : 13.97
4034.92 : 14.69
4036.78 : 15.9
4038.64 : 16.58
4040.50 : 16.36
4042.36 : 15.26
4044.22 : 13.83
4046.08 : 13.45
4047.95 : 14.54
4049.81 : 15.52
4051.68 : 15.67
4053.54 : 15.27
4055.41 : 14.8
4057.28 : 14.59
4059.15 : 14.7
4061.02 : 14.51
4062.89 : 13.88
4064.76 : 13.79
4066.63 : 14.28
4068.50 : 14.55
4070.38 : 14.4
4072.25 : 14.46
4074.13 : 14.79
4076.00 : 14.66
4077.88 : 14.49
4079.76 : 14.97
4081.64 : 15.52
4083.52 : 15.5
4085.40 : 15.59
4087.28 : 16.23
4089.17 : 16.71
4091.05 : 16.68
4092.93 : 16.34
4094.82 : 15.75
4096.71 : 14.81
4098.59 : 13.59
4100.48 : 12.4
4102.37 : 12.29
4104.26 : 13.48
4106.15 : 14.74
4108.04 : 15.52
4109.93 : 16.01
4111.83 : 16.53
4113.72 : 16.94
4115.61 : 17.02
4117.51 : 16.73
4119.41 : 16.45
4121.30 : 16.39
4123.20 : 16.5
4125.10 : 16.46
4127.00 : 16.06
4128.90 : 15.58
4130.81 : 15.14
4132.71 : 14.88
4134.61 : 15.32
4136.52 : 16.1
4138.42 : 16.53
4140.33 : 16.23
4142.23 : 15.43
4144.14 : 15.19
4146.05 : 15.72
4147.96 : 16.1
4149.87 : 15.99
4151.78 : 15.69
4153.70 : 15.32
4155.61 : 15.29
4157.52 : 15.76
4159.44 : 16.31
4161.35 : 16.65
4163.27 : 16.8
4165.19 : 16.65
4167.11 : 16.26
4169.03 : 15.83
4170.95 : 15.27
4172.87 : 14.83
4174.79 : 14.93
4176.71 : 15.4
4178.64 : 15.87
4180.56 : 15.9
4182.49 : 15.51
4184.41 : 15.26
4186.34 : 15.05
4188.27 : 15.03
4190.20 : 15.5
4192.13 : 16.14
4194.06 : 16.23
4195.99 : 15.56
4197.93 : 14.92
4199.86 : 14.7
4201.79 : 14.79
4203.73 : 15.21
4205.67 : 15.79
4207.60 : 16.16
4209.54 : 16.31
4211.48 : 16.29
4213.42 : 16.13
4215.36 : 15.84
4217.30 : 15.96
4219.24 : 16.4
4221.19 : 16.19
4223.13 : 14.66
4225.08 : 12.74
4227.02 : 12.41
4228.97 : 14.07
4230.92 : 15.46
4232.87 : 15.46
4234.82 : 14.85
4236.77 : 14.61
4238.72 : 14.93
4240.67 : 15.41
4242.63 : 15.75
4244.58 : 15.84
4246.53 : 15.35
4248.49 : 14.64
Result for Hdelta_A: -0.9 Ang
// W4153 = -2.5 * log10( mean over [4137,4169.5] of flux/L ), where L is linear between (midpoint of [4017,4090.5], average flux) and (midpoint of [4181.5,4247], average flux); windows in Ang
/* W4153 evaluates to -0.055 mag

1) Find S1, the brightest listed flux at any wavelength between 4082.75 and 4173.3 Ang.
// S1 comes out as 17.02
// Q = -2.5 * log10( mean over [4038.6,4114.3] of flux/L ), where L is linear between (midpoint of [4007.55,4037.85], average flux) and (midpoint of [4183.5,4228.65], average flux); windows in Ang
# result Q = 0.020 mag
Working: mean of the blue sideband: 15.2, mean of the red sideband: 15.3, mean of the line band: 14.9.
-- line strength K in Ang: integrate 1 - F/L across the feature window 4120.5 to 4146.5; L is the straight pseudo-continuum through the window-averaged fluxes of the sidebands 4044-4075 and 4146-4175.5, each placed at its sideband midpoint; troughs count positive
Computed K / -0.5 Ang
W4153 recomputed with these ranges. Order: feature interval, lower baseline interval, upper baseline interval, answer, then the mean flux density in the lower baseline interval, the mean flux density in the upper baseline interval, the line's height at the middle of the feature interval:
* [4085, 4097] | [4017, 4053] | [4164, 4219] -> -0.05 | 15.2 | 15.6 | 15.3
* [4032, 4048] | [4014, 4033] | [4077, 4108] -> 0.01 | 15.2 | 15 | 15.1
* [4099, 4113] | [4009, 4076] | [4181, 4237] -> 0.05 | 14.9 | 15.3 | 15.1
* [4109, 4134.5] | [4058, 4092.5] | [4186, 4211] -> -0.07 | 15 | 15.5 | 15.2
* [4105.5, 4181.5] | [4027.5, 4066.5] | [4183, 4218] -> -0.04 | 14.8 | 15.6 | 15.3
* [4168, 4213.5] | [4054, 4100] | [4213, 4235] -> -0.04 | 15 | 15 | 15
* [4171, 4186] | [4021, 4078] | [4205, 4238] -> -0.02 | 14.9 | 15.2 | 15.2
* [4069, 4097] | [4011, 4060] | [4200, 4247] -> -0.02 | 15.1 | 15.3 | 15.2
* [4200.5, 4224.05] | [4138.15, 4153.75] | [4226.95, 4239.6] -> -0.06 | 15.8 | 14.7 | 15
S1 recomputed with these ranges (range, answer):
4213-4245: 16.4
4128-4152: 16.53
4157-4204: 16.8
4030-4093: 16.71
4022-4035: 15.86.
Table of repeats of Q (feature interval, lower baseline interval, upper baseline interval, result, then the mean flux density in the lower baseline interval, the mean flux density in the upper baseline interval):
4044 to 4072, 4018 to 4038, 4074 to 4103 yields 0.04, 15.2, 15.1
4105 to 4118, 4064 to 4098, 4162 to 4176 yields -0.05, 15.2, 15.8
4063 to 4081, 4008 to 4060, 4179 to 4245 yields 0.05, 15.1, 15.3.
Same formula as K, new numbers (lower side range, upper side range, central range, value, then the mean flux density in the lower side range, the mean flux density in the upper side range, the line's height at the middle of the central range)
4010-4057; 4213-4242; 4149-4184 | -1.7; 15.1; 15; 15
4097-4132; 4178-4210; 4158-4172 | -0.7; 15.4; 15.5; 15.5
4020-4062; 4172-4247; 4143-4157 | -0.4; 15.1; 15.3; 15.2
